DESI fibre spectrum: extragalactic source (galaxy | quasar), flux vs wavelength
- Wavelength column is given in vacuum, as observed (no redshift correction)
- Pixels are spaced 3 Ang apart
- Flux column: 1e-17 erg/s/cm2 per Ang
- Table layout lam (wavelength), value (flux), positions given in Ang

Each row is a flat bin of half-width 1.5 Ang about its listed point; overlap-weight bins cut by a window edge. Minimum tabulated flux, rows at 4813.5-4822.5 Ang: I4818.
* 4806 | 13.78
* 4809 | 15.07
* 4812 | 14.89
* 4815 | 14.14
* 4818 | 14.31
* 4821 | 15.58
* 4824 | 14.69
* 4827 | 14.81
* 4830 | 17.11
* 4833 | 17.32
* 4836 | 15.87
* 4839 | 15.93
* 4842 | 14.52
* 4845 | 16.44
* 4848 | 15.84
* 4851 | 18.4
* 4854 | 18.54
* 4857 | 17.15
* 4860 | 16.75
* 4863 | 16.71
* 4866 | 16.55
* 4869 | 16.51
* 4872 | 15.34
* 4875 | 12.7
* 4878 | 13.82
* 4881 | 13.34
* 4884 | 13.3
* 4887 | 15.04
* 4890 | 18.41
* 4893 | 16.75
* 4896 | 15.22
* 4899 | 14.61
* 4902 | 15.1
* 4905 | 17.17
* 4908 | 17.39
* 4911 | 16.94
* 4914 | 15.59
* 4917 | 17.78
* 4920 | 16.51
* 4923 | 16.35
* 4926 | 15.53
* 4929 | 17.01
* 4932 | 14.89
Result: 14.14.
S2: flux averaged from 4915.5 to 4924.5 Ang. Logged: 16.9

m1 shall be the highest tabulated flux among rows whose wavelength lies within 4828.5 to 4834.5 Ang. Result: 17.32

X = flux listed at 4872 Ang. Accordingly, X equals 15.34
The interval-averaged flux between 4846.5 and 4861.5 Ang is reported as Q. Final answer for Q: 17.3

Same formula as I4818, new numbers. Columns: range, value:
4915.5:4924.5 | 16.35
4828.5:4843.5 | 14.52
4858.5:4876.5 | 12.7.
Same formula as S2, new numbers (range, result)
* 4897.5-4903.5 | 14.9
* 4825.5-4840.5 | 16.2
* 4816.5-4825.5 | 14.9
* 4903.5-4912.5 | 17.2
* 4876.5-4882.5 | 13.6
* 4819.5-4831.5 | 15.5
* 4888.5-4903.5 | 16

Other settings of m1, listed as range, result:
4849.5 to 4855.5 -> 18.54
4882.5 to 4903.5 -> 18.41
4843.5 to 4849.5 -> 16.44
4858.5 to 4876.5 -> 16.75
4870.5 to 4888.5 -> 15.34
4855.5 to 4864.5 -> 17.15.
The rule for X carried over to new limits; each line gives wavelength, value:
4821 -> 15.58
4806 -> 13.78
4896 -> 15.22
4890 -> 18.41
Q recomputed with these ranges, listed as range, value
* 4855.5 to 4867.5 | 16.8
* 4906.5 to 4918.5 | 16.9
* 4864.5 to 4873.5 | 16.1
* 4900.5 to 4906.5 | 16.1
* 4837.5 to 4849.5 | 15.7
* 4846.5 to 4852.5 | 17.1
